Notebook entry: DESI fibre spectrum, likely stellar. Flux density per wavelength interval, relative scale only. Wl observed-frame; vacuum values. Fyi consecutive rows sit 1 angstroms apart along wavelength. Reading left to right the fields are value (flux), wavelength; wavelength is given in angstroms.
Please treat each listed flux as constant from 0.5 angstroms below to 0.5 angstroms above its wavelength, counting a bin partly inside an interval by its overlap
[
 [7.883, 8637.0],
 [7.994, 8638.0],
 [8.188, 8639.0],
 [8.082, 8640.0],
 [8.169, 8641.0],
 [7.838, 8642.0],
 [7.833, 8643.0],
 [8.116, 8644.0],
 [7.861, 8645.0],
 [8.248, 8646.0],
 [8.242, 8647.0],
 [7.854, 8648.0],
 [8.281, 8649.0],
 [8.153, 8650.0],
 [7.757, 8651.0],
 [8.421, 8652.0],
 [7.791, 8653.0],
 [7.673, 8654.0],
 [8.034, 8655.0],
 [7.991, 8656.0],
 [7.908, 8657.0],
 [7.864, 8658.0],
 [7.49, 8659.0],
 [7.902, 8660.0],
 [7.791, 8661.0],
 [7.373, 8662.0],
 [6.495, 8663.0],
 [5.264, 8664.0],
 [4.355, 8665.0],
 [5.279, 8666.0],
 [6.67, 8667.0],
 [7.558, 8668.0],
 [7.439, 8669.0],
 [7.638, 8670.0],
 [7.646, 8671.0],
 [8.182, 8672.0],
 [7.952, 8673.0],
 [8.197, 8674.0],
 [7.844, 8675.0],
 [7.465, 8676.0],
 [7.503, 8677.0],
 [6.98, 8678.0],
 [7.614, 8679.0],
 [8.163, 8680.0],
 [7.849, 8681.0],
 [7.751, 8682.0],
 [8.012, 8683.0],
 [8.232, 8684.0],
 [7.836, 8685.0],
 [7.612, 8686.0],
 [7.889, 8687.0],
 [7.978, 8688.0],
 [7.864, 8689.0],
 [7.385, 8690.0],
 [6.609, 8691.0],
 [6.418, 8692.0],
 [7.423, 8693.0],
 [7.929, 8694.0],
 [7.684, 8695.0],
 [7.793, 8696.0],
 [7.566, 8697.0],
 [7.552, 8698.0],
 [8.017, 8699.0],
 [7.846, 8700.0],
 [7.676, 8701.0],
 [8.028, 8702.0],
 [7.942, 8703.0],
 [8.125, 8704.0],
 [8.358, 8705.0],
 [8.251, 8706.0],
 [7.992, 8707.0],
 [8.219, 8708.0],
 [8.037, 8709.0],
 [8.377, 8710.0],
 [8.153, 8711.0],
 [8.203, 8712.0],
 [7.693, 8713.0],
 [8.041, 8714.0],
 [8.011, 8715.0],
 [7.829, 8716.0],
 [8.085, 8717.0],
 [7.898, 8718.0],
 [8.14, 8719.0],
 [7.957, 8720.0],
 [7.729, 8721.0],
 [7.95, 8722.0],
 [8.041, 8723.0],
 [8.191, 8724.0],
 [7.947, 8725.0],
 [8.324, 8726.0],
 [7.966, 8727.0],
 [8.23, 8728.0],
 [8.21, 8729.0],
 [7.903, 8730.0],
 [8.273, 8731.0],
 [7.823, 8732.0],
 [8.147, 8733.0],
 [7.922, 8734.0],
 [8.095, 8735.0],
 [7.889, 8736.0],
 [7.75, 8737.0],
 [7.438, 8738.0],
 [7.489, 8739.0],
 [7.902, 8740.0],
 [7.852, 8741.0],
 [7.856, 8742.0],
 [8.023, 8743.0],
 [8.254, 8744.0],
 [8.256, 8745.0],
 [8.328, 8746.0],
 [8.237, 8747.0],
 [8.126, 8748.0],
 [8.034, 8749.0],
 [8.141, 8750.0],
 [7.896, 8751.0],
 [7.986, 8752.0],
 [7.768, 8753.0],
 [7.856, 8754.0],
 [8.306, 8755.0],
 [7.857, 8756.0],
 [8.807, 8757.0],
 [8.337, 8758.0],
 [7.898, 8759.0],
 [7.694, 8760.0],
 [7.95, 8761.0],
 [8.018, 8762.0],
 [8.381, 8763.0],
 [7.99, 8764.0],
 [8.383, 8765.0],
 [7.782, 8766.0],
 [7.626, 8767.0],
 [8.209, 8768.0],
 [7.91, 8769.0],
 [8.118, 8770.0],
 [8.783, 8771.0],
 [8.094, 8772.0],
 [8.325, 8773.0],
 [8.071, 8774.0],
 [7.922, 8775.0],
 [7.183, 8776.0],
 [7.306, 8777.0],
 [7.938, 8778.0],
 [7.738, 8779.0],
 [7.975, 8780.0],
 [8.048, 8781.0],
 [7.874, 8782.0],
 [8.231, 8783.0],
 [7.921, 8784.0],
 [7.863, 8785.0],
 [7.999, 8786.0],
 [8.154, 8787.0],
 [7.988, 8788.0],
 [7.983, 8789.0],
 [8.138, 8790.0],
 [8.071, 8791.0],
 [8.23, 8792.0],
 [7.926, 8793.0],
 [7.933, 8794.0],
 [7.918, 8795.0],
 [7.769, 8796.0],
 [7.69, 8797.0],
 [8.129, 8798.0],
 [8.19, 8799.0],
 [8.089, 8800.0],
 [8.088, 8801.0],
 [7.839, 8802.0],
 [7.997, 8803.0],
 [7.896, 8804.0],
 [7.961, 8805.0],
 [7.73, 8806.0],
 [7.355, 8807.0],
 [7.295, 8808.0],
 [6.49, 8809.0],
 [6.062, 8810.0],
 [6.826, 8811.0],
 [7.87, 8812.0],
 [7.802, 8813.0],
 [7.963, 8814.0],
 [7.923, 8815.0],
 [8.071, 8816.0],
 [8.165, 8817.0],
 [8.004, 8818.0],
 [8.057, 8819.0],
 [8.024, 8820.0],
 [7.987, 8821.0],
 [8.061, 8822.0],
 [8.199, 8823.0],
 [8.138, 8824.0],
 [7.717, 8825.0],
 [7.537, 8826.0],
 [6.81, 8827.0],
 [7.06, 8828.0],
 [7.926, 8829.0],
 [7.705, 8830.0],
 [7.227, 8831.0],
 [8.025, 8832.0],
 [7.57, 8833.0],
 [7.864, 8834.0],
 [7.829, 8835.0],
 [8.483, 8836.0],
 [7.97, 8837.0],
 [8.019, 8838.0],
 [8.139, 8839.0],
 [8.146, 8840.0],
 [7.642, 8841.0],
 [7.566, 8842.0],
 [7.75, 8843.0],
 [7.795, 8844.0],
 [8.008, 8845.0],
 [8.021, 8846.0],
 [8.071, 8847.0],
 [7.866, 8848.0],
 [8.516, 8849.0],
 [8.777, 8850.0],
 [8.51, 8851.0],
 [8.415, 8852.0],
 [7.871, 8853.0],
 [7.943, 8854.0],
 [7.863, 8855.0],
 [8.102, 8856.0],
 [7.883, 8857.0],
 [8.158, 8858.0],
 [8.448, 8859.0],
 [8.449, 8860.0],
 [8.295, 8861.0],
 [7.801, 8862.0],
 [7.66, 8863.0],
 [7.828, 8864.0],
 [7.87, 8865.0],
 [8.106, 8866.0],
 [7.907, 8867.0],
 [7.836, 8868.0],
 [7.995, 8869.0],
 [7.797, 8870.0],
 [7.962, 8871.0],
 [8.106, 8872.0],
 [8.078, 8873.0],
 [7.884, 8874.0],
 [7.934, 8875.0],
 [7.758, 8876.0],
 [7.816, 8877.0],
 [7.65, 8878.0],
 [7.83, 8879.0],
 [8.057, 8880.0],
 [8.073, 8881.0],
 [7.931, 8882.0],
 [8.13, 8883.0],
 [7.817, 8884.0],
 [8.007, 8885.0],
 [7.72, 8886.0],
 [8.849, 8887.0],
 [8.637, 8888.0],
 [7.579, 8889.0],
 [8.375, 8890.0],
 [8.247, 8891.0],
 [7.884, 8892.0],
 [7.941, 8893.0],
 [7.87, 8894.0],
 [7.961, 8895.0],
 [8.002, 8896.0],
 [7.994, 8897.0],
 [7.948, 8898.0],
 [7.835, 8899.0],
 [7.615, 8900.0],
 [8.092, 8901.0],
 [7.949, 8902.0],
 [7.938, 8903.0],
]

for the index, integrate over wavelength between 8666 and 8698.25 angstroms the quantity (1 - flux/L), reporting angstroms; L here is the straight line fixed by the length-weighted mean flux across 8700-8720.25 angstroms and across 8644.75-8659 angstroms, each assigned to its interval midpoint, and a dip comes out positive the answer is 1.70 angstroms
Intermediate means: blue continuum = 7.99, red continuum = 8.05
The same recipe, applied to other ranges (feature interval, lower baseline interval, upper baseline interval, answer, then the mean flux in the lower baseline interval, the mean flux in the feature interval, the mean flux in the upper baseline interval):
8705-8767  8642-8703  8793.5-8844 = -2.9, 7.6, 8.03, 7.77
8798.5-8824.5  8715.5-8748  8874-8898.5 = 0.7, 8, 7.77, 8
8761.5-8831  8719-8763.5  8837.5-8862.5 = 1.7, 8.02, 7.86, 8.08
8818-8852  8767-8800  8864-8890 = 0.3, 7.98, 7.92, 7.98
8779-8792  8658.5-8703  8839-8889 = -0.4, 7.45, 8.02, 8.02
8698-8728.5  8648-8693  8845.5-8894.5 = -1.7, 7.51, 8.03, 8.04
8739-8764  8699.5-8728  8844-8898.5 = -0.1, 8.04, 8.06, 8.04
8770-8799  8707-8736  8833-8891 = 0.2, 8.05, 7.98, 8.02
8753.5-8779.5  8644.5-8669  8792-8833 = -1.3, 7.43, 8.02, 7.74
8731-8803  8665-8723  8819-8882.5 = -1.6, 7.73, 8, 7.94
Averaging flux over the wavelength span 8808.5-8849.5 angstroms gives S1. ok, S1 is 7.78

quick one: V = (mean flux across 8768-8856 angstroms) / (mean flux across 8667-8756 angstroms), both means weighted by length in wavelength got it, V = 1.00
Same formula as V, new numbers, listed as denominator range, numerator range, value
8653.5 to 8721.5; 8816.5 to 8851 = 1.03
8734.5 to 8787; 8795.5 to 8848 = 0.97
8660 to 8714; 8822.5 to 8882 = 1.05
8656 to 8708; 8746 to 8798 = 1.06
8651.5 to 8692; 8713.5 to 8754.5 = 1.07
